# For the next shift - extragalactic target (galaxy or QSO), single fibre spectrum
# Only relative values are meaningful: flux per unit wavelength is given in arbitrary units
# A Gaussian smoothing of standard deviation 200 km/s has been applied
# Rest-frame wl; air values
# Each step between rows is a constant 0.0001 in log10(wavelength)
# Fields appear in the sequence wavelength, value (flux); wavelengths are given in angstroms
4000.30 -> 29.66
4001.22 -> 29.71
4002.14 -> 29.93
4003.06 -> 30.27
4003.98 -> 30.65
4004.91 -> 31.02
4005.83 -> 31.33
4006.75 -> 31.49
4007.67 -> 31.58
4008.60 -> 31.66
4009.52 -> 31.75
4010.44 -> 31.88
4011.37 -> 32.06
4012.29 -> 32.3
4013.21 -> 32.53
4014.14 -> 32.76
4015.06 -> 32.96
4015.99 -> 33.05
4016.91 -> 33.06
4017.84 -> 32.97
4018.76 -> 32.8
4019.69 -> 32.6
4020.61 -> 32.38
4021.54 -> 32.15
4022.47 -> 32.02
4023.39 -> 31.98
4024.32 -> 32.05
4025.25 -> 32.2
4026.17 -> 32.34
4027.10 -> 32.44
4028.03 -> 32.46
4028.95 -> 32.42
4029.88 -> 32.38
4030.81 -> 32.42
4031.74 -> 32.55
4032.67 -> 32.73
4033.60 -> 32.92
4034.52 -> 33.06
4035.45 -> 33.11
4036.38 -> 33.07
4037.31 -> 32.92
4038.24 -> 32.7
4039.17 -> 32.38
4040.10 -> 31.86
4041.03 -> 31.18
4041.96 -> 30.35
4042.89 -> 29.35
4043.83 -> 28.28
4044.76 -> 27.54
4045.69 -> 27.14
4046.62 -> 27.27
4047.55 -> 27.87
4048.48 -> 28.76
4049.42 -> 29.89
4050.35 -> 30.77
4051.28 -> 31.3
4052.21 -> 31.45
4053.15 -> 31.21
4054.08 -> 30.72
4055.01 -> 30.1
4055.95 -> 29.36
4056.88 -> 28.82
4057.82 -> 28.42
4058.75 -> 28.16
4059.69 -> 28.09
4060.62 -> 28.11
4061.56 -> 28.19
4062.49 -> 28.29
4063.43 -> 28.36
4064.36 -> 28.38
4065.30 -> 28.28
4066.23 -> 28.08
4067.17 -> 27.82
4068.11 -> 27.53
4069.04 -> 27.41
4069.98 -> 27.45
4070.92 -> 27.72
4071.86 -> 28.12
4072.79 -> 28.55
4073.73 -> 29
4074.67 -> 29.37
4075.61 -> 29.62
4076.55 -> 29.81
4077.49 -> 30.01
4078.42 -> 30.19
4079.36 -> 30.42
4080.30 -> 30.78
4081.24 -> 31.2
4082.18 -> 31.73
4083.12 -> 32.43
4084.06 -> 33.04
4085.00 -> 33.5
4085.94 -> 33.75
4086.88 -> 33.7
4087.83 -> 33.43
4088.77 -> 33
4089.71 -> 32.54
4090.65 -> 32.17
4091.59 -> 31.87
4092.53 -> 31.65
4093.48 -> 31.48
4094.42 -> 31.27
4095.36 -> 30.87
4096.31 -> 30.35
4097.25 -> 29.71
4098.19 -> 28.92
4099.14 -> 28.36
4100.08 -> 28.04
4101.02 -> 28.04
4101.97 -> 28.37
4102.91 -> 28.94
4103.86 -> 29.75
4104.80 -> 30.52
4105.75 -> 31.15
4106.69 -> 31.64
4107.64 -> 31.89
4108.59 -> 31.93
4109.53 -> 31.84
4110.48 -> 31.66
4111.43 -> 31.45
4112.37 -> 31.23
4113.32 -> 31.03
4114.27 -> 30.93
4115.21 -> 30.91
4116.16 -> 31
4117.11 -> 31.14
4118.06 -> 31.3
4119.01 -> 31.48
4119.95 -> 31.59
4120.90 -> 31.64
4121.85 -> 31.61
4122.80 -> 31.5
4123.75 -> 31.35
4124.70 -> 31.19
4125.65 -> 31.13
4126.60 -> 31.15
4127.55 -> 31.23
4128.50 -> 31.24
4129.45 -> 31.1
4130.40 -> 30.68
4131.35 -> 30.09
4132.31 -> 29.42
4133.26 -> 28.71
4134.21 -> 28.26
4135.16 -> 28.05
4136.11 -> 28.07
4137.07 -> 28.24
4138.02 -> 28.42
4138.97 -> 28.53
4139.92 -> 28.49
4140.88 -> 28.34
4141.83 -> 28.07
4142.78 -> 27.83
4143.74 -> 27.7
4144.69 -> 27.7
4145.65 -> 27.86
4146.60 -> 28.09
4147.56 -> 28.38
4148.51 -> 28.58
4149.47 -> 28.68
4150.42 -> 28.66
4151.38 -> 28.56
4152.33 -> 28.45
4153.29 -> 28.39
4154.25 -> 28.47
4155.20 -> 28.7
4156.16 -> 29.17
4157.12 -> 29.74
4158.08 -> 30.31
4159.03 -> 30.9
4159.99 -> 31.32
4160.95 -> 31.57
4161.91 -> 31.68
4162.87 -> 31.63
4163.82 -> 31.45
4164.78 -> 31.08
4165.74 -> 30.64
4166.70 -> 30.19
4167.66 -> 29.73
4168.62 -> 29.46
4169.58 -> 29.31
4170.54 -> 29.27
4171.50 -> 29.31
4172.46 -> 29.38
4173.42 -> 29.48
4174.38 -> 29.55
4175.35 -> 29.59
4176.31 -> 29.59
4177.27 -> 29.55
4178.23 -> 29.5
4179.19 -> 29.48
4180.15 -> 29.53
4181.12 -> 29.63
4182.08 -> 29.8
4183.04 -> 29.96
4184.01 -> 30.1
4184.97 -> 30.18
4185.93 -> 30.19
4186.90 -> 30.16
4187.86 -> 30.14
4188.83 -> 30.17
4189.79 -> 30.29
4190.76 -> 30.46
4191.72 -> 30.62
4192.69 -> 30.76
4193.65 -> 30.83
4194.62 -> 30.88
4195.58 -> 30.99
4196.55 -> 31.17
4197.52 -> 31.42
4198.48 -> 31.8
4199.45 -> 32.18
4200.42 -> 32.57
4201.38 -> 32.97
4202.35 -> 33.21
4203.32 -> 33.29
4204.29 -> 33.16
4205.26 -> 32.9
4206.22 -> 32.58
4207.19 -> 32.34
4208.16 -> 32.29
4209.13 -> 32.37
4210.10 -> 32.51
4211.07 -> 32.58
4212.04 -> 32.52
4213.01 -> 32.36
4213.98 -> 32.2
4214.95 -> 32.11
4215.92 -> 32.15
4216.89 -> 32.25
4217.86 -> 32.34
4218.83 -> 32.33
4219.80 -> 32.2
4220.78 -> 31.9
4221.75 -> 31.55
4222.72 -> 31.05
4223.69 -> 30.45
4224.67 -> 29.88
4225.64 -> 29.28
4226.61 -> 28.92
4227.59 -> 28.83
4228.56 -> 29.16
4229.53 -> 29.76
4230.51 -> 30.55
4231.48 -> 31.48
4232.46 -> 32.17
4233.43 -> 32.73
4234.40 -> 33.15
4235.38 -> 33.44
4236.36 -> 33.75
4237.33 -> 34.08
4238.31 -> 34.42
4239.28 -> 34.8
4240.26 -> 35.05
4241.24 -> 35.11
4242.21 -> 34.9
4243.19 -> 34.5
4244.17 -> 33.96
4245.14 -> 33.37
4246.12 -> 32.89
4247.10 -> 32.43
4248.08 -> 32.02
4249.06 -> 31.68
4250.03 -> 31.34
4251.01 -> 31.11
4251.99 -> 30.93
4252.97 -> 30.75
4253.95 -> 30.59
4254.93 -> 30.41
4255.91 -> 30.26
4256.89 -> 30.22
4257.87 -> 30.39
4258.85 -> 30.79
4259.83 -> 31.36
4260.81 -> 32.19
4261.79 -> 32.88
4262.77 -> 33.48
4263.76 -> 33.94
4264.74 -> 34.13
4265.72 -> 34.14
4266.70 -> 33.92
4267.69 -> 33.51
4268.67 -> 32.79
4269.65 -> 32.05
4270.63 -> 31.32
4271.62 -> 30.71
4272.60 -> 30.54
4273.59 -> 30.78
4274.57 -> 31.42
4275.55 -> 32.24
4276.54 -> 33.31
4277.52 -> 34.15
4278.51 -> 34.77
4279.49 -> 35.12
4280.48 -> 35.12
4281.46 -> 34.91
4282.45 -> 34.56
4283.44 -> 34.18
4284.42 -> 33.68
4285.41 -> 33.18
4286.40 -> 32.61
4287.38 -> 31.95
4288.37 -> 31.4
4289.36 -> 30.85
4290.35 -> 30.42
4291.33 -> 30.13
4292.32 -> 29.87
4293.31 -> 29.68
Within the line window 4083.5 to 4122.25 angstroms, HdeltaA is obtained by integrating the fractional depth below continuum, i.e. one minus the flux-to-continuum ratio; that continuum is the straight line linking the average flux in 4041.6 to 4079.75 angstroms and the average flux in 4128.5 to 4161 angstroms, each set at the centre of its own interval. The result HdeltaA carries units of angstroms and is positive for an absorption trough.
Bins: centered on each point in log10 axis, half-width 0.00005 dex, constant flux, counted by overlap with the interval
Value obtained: -3.0 angstroms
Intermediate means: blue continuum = 28.9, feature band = 31.2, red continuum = 28.9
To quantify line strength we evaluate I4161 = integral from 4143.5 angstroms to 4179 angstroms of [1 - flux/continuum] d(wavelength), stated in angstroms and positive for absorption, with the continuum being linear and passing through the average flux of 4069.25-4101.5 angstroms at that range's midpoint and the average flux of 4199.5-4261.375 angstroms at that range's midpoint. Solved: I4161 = 2.1 angstroms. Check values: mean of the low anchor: 30.6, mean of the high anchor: 32.1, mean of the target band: 29.5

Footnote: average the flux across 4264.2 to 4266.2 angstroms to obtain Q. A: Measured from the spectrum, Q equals 34.2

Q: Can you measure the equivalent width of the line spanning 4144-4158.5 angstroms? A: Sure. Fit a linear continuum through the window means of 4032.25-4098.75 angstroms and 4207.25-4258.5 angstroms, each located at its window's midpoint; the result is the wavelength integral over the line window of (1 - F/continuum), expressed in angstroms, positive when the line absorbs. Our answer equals 1.2 angstroms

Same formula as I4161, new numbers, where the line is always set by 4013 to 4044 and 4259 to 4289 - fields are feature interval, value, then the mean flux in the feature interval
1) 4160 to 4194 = 2.7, 30.1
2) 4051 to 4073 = 2.5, 28.7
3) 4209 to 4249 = 0.7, 32.3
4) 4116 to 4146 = 2.5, 29.8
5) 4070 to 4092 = 0.9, 31.1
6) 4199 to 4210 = 0.0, 32.7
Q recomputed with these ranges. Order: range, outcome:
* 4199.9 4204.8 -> 33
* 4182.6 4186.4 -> 30.1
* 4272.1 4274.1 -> 30.7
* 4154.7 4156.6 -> 29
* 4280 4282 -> 35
